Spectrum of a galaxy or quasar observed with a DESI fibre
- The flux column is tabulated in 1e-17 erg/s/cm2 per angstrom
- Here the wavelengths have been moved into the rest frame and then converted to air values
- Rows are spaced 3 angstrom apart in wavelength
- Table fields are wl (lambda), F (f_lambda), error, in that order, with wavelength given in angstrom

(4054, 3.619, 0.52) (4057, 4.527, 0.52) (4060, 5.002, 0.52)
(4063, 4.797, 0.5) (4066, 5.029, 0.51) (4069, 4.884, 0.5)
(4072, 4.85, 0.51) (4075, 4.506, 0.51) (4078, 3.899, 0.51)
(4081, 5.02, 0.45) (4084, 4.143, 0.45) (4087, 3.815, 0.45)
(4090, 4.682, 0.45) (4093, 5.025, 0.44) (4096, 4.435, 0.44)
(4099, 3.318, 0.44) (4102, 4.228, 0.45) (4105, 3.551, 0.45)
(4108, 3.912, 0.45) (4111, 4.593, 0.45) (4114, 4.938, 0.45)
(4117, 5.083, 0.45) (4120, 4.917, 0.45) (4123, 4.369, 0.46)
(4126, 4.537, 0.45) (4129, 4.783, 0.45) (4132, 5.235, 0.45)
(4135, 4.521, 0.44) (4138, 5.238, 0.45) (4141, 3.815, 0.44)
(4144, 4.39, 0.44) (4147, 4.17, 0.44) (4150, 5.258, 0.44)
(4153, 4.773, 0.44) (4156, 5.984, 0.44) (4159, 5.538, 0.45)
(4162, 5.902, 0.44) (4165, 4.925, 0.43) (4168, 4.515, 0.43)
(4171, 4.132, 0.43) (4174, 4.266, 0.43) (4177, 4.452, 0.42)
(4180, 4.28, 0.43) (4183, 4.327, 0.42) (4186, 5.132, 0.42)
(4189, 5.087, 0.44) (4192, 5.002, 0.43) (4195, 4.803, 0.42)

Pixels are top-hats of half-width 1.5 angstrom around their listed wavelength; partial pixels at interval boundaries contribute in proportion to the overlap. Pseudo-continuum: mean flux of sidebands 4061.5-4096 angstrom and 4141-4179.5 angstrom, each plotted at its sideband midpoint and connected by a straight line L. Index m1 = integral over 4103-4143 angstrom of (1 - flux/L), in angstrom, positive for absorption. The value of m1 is 1.2 angstrom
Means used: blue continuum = 4.6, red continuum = 4.8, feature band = 4.57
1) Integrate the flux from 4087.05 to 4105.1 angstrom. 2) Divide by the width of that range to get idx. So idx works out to 4.23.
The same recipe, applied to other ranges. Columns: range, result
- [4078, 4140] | 4.5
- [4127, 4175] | 4.84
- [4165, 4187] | 4.46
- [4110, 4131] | 4.76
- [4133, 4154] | 4.61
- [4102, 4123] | 4.47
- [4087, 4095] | 4.63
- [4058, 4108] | 4.43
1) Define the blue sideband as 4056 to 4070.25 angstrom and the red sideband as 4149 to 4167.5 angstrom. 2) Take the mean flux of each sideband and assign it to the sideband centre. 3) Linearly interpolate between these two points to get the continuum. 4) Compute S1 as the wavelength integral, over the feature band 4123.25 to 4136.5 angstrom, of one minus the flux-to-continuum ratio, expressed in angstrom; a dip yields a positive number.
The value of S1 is 1.2 angstrom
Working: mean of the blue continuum 4.86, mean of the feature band 4.73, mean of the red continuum 5.35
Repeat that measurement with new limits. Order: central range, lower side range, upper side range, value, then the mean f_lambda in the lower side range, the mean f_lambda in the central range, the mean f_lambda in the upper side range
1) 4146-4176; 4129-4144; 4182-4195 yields -1.07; 4.68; 4.95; 4.9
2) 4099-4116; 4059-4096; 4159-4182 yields 1.68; 4.62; 4.19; 4.69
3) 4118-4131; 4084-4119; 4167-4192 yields -0.88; 4.33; 4.69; 4.55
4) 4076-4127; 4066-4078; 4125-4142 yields 3.44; 4.68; 4.38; 4.72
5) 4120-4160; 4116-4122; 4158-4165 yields 3.34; 4.94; 4.81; 5.56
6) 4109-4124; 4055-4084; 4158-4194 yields -0.13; 4.67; 4.76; 4.79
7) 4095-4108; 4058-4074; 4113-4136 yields 2.61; 4.89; 3.87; 4.8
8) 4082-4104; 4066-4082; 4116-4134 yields 2.21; 4.66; 4.24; 4.81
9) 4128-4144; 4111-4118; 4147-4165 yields 1.38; 4.92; 4.69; 5.33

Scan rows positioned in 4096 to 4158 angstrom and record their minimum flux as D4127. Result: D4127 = 3.318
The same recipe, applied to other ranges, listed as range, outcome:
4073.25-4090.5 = 3.815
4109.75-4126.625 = 4.369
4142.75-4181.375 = 4.132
